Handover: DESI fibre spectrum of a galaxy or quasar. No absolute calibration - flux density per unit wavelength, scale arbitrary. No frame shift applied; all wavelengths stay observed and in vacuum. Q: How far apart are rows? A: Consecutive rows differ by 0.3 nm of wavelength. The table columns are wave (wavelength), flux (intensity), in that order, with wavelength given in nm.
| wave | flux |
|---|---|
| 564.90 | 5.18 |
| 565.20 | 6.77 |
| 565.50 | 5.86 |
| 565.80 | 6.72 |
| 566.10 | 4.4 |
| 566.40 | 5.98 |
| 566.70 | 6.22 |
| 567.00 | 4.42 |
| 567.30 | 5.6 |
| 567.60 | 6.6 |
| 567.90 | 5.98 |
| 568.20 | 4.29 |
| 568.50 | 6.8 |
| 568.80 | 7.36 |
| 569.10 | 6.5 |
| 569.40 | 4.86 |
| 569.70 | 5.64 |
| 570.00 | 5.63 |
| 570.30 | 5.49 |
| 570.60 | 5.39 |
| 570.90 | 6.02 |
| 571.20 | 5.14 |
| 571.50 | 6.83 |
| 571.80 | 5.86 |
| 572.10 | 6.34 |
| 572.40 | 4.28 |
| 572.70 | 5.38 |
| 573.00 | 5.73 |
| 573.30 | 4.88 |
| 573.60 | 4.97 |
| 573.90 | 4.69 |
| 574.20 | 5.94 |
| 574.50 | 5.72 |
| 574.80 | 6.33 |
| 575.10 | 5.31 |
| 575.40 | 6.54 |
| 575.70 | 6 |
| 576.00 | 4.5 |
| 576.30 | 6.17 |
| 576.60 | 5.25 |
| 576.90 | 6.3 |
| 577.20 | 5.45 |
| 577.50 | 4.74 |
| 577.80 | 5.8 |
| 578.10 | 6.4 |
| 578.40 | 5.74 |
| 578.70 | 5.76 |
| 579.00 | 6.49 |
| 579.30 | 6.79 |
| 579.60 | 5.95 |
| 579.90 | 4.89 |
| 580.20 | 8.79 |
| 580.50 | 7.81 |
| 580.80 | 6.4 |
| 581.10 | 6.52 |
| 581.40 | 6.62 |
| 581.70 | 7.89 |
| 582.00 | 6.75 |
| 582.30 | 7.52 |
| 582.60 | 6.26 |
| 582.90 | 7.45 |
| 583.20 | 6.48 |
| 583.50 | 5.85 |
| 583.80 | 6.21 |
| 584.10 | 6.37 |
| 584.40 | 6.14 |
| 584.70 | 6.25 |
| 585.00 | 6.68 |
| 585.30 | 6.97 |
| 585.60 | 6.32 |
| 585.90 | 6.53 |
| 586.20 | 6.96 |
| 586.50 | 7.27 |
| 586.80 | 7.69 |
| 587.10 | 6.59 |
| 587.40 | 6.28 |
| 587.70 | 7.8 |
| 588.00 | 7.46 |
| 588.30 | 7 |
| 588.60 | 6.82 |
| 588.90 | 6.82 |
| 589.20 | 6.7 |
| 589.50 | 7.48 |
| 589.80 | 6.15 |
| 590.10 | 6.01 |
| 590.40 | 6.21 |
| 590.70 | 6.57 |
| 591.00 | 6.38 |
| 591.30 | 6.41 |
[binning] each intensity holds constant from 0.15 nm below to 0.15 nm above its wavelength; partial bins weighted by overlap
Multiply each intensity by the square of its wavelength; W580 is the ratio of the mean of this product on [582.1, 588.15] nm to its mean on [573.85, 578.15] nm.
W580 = 1.2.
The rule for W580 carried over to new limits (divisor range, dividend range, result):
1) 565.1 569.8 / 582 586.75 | 1.20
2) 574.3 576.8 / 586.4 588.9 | 1.29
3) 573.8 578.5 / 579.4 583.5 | 1.22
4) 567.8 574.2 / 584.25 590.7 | 1.27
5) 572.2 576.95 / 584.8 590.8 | 1.30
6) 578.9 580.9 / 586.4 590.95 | 1.04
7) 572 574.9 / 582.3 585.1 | 1.24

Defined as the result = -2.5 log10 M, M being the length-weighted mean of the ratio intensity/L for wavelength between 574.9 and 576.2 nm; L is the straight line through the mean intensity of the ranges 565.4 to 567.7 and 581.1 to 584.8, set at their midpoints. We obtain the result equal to 0.107 mag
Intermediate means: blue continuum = 5.7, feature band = 5.64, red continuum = 6.65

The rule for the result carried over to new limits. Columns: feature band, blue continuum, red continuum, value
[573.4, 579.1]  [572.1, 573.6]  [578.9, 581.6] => 0.039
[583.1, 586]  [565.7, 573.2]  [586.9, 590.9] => 0.027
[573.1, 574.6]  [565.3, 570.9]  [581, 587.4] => 0.168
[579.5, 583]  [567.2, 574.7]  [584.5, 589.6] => -0.072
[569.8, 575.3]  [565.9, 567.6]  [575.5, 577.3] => 0.003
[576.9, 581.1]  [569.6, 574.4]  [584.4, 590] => -0.019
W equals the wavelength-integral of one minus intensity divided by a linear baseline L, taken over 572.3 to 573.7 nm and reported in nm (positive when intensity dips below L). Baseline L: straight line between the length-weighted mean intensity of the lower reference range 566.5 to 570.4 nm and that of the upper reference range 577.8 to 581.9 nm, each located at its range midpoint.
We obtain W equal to 0.24 nm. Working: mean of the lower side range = 5.81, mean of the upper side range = 6.59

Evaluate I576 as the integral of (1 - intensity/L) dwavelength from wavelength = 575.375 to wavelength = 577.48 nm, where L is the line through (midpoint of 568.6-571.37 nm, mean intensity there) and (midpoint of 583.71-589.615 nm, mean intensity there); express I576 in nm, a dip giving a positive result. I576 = 0.19 nm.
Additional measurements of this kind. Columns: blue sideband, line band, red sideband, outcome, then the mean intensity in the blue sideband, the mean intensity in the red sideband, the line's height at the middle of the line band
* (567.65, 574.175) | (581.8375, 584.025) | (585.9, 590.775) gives -0.056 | 5.64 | 6.86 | 6.48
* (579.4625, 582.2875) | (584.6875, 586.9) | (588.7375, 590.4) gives -0.043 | 6.88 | 6.6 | 6.72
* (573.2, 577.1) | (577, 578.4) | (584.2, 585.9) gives 0.044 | 5.59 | 6.47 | 5.82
